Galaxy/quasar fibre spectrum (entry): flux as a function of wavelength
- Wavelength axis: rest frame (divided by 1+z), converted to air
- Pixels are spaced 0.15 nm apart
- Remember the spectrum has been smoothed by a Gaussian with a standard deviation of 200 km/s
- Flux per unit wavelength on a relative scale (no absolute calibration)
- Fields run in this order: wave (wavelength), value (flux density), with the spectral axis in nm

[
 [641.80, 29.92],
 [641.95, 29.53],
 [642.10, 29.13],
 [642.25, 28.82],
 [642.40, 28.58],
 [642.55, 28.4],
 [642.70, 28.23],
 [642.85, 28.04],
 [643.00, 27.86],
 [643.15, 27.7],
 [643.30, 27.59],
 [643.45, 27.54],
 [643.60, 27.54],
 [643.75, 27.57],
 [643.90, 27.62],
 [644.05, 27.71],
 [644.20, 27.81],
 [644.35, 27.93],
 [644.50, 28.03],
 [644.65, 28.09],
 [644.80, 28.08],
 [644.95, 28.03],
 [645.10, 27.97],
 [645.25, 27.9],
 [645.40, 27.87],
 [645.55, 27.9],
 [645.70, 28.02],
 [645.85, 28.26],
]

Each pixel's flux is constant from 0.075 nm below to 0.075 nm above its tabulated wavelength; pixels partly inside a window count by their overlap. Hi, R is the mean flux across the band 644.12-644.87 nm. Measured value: 28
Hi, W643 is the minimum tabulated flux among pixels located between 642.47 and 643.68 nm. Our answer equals 27.54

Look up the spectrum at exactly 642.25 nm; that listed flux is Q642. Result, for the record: 28.82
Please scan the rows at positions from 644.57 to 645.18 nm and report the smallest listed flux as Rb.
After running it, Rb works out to 27.97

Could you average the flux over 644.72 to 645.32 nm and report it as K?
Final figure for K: 28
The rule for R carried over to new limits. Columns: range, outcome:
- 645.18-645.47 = 27.9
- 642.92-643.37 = 27.7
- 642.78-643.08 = 27.9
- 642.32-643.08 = 28.2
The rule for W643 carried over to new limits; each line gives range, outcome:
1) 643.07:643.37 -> 27.59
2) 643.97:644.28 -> 27.71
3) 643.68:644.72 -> 27.57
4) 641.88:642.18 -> 29.13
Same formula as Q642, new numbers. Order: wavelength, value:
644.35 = 27.93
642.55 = 28.4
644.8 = 28.08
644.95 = 28.03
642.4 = 28.58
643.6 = 27.54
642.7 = 28.23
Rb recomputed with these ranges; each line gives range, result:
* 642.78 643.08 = 27.86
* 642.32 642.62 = 28.4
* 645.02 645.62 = 27.87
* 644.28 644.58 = 27.93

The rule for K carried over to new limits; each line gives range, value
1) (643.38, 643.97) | 27.6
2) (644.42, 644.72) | 28.1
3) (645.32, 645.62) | 27.9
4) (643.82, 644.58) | 27.8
